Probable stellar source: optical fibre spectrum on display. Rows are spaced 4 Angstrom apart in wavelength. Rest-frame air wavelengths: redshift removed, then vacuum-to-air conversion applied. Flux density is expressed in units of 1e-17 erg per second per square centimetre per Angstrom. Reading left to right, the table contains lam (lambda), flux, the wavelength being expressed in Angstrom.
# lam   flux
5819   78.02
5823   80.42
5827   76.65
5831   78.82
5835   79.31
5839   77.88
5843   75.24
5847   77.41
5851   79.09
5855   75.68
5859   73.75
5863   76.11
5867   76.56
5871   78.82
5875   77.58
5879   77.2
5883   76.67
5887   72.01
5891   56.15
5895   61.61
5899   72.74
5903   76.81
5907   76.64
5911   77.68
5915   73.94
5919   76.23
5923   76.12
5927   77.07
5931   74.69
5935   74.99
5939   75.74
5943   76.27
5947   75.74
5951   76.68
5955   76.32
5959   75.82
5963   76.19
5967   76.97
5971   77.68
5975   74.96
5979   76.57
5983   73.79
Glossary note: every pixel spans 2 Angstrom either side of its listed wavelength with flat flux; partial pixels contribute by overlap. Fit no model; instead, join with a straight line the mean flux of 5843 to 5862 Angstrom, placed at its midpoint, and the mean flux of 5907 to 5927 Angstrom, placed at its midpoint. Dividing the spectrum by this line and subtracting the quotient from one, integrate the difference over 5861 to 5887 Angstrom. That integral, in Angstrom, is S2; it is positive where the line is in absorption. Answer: -0.2 Angstrom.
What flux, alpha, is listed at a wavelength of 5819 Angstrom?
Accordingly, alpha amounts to 78.02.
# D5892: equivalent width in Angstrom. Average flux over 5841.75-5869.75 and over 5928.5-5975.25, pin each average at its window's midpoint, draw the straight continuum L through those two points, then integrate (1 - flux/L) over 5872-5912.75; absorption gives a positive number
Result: 1.9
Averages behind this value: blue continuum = 76.4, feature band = 72.6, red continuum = 76.1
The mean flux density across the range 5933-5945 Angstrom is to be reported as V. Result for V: 75.7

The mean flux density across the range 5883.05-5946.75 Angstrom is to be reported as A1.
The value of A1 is 73.4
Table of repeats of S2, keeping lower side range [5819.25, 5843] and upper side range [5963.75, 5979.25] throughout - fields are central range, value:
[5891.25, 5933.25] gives 2.0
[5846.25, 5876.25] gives 0.4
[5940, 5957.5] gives 0.1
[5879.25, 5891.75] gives 1.1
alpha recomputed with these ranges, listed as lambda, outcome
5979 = 76.57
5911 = 77.68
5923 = 76.12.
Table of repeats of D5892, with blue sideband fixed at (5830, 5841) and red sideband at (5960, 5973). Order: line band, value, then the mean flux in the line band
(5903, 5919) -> 0.3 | 76.2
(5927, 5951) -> 0.5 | 75.7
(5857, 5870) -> 0.4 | 75.7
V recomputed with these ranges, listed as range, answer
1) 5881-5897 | 66.6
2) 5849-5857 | 77.4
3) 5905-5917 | 76.1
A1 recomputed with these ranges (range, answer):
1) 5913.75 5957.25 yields 75.8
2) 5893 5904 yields 69.8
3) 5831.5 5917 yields 74.8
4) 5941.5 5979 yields 76.3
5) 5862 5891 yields 75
